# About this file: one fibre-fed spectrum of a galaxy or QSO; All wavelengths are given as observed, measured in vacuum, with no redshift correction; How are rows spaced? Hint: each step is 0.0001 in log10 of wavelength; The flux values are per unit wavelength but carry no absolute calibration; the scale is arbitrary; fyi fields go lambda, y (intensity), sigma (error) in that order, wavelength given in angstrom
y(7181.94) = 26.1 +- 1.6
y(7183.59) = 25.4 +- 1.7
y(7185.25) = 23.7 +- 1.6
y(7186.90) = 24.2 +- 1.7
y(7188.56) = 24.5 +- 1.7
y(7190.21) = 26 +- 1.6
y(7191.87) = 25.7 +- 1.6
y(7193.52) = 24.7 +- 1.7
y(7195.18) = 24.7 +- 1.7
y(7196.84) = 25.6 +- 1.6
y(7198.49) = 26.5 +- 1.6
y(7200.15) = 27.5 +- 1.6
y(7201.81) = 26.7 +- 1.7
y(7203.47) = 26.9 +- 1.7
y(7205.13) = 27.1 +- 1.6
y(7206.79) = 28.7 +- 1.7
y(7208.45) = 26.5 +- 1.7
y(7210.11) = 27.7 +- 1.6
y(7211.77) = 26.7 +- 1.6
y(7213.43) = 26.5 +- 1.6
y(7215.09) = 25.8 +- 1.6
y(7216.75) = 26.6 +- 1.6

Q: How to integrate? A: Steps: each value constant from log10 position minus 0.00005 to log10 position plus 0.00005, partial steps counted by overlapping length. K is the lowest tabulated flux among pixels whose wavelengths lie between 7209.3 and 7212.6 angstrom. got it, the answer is 26.7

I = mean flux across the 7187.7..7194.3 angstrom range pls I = 25.2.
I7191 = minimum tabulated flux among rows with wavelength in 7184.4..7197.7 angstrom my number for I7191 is 23.7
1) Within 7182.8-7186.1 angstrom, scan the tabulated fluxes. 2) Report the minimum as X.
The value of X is 23.7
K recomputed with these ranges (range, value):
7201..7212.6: 26.5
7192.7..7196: 24.7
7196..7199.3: 25.6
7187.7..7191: 24.5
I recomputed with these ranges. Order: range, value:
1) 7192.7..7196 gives 24.7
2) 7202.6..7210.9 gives 27.4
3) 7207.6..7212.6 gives 27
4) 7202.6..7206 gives 27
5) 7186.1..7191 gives 24.9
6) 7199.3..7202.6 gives 27.1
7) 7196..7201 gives 26.5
